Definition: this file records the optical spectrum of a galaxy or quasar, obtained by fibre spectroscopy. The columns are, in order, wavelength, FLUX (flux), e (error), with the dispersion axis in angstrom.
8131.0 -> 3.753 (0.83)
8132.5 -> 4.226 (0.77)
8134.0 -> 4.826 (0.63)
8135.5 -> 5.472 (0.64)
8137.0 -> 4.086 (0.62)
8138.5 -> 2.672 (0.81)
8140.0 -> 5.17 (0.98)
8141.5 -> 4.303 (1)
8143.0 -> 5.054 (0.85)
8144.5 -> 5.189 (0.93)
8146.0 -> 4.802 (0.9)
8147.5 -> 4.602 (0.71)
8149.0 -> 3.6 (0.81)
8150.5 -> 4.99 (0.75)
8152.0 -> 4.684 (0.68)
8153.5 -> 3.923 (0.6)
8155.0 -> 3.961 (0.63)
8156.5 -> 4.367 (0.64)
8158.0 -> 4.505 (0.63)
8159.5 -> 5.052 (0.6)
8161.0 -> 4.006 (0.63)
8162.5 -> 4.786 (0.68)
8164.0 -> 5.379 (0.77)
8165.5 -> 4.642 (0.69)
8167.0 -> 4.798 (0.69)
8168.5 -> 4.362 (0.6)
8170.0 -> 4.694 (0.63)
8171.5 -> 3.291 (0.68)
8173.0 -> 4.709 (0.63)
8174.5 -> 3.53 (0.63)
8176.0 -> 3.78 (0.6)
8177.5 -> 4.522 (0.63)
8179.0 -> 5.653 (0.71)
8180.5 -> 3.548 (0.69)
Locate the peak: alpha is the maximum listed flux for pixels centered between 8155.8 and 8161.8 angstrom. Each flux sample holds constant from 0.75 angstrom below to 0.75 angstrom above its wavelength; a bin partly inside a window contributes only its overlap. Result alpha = 5.052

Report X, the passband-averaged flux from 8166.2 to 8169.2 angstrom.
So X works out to 4.58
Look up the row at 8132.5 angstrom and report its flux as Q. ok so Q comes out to 4.226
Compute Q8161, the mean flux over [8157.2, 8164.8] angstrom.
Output 4.74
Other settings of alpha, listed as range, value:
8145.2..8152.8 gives 4.99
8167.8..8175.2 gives 4.709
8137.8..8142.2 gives 5.17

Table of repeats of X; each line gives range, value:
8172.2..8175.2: 4.12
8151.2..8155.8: 4.2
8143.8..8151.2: 4.63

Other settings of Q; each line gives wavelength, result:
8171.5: 3.291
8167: 4.798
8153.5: 3.923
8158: 4.505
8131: 3.753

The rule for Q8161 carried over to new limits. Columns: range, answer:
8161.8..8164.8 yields 5.08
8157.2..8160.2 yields 4.77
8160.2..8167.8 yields 4.72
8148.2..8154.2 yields 4.3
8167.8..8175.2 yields 4.12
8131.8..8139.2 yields 4.27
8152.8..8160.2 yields 4.36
